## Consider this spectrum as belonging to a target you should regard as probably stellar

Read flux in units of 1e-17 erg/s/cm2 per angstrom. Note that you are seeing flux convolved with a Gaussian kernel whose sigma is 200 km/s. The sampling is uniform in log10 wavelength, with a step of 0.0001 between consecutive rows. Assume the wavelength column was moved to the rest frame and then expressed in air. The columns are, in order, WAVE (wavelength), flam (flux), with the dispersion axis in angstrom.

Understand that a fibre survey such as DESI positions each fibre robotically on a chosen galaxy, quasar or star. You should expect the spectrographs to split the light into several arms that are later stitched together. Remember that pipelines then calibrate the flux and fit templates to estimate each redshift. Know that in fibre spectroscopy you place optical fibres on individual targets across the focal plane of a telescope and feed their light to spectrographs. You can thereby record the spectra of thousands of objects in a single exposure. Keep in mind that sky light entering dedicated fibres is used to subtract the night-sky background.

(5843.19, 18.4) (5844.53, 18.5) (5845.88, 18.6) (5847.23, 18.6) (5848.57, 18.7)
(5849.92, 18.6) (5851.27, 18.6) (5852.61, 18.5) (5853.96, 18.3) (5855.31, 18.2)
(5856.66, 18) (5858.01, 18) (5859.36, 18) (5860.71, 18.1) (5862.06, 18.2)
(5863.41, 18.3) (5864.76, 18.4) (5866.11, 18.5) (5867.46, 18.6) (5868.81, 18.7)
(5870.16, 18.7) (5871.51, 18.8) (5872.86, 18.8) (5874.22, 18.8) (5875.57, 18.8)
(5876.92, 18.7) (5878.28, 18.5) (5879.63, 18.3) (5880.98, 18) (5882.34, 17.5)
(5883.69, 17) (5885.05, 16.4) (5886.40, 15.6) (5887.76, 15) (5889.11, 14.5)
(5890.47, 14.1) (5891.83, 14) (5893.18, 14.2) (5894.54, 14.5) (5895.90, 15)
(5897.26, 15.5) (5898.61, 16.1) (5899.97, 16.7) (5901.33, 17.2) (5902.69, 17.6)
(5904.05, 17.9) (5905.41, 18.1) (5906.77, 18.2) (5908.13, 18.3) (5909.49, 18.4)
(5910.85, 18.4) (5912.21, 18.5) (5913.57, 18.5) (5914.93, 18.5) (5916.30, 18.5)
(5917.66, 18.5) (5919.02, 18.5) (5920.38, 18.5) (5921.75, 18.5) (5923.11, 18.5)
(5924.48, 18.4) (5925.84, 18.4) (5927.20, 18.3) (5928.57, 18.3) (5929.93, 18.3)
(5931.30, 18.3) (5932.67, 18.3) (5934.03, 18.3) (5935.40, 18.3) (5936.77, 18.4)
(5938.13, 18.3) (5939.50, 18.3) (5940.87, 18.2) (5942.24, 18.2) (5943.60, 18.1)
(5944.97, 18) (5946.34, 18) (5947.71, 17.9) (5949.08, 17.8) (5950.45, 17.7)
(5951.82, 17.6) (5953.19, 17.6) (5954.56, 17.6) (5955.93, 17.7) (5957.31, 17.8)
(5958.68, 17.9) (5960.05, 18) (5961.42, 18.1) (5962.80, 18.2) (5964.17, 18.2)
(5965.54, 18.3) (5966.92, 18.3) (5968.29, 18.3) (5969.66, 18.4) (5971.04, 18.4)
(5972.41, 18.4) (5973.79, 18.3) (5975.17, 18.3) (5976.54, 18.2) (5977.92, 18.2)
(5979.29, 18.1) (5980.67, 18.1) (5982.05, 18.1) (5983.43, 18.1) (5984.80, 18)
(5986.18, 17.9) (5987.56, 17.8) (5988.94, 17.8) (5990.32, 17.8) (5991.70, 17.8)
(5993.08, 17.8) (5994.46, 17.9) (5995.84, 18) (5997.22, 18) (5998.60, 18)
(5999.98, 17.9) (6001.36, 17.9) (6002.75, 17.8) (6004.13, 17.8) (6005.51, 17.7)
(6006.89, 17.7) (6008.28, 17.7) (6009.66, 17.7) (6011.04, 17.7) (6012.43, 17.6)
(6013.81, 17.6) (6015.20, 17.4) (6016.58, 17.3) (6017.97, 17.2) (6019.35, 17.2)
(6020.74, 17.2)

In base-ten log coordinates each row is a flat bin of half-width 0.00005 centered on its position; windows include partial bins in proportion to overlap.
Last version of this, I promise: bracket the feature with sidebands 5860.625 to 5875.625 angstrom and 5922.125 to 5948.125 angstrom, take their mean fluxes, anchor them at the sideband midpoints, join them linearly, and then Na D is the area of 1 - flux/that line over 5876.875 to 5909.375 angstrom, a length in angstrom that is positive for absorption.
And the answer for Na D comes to 3.39 angstrom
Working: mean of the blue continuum 18.6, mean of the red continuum 18.3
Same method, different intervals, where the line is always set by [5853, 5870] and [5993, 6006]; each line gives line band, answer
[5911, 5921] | -0.2 angstrom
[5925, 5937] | -0.2 angstrom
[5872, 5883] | -0.1 angstrom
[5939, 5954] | 0.1 angstrom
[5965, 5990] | -0.3 angstrom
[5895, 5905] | 0.9 angstrom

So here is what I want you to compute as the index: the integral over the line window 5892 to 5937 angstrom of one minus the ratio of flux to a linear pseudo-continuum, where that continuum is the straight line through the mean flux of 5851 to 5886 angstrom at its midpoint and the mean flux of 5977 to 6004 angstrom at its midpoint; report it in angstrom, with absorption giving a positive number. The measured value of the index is 1.0 angstrom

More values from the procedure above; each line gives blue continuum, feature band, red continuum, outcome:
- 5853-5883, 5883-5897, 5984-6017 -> 2.5 angstrom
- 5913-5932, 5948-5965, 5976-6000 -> 0.3 angstrom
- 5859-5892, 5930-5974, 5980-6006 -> -0.8 angstrom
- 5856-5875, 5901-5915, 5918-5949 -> 0.1 angstrom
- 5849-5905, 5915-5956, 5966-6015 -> -1.2 angstrom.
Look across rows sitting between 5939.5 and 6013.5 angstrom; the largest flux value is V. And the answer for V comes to 18.4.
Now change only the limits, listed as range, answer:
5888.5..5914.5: 18.5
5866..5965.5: 18.8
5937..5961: 18.3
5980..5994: 18.1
